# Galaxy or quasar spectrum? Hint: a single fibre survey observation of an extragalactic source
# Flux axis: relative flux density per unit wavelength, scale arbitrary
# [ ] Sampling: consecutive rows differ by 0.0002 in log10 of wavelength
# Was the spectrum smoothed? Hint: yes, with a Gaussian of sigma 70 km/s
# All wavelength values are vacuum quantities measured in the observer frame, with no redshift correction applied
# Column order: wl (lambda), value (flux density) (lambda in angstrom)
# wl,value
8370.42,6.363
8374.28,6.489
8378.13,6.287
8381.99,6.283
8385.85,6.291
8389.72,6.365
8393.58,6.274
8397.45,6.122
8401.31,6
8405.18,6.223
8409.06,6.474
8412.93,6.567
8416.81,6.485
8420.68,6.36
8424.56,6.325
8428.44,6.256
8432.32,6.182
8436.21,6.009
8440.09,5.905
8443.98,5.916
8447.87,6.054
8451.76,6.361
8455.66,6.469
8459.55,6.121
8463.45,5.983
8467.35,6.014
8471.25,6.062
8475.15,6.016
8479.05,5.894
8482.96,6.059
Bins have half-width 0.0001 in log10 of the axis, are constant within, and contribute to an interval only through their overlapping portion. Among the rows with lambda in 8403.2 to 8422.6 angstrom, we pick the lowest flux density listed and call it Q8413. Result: 6.223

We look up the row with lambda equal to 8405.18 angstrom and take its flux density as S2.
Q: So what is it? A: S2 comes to 6.223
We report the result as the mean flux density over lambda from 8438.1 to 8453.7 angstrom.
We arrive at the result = 6.06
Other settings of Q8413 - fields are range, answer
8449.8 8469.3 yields 5.983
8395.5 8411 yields 6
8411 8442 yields 5.905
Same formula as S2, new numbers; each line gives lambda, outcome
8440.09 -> 5.905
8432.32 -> 6.182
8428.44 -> 6.256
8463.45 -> 5.983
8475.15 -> 6.016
